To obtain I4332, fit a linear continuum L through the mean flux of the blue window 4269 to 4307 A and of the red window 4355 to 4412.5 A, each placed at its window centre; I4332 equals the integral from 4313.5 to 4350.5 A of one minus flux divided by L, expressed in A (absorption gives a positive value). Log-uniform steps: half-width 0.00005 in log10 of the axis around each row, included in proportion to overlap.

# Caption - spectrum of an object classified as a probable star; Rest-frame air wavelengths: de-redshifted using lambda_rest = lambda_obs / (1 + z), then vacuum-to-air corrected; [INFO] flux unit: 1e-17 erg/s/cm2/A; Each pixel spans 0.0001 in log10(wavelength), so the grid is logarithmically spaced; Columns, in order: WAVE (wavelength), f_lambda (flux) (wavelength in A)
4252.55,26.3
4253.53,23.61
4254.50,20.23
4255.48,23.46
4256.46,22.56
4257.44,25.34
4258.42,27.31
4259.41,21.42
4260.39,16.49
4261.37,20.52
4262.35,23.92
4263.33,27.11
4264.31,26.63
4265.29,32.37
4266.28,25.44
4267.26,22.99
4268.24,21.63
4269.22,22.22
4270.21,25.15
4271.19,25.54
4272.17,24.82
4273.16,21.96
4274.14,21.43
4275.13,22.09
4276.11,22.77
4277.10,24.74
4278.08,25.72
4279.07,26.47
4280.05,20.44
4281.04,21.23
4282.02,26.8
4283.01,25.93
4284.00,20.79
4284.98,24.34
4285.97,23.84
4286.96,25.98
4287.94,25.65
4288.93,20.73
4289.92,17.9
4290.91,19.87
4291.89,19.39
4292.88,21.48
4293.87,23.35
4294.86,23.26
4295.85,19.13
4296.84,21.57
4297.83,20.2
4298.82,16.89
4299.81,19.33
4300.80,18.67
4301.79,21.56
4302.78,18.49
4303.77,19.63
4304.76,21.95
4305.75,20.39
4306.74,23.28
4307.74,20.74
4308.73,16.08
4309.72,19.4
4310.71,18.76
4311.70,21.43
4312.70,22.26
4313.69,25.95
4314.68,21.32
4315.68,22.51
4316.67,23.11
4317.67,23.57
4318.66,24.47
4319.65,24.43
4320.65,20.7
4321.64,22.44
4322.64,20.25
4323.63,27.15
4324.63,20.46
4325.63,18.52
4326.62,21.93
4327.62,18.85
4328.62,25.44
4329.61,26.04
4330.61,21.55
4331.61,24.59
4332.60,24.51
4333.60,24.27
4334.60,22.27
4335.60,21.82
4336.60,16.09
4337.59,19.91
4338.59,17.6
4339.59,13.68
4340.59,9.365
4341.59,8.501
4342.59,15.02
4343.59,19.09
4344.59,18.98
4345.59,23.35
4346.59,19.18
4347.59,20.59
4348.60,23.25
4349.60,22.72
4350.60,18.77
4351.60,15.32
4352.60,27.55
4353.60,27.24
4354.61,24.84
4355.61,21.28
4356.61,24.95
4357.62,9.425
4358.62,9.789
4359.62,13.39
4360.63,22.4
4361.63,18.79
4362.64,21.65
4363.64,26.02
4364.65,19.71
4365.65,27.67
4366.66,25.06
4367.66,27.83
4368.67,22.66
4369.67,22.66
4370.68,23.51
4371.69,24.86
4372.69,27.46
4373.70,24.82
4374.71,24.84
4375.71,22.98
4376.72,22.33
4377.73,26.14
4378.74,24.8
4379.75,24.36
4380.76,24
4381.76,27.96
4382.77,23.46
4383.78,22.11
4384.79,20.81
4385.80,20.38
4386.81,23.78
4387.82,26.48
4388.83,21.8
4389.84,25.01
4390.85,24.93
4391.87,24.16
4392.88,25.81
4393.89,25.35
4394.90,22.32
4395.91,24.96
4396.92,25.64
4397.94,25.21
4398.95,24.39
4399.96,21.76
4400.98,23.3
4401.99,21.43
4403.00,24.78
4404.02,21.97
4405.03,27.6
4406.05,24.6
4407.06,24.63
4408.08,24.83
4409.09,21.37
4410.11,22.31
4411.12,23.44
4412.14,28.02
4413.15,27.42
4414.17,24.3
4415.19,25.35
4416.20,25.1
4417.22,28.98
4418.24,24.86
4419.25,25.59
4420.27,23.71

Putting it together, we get 3.0 A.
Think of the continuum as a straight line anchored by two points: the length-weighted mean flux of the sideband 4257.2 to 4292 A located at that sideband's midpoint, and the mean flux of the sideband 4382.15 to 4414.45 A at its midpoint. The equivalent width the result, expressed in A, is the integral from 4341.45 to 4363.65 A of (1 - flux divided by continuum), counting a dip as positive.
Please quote 3.9 A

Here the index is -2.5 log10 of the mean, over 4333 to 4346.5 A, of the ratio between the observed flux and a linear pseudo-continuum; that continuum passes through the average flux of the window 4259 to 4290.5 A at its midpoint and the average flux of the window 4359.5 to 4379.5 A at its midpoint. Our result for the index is 0.310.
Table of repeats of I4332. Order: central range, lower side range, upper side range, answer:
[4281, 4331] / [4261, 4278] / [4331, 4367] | 1.1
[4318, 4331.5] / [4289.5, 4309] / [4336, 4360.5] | -2.3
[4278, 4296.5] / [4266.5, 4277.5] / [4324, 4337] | 0.2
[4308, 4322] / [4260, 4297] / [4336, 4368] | -0.3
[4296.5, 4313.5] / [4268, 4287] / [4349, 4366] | 1.9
